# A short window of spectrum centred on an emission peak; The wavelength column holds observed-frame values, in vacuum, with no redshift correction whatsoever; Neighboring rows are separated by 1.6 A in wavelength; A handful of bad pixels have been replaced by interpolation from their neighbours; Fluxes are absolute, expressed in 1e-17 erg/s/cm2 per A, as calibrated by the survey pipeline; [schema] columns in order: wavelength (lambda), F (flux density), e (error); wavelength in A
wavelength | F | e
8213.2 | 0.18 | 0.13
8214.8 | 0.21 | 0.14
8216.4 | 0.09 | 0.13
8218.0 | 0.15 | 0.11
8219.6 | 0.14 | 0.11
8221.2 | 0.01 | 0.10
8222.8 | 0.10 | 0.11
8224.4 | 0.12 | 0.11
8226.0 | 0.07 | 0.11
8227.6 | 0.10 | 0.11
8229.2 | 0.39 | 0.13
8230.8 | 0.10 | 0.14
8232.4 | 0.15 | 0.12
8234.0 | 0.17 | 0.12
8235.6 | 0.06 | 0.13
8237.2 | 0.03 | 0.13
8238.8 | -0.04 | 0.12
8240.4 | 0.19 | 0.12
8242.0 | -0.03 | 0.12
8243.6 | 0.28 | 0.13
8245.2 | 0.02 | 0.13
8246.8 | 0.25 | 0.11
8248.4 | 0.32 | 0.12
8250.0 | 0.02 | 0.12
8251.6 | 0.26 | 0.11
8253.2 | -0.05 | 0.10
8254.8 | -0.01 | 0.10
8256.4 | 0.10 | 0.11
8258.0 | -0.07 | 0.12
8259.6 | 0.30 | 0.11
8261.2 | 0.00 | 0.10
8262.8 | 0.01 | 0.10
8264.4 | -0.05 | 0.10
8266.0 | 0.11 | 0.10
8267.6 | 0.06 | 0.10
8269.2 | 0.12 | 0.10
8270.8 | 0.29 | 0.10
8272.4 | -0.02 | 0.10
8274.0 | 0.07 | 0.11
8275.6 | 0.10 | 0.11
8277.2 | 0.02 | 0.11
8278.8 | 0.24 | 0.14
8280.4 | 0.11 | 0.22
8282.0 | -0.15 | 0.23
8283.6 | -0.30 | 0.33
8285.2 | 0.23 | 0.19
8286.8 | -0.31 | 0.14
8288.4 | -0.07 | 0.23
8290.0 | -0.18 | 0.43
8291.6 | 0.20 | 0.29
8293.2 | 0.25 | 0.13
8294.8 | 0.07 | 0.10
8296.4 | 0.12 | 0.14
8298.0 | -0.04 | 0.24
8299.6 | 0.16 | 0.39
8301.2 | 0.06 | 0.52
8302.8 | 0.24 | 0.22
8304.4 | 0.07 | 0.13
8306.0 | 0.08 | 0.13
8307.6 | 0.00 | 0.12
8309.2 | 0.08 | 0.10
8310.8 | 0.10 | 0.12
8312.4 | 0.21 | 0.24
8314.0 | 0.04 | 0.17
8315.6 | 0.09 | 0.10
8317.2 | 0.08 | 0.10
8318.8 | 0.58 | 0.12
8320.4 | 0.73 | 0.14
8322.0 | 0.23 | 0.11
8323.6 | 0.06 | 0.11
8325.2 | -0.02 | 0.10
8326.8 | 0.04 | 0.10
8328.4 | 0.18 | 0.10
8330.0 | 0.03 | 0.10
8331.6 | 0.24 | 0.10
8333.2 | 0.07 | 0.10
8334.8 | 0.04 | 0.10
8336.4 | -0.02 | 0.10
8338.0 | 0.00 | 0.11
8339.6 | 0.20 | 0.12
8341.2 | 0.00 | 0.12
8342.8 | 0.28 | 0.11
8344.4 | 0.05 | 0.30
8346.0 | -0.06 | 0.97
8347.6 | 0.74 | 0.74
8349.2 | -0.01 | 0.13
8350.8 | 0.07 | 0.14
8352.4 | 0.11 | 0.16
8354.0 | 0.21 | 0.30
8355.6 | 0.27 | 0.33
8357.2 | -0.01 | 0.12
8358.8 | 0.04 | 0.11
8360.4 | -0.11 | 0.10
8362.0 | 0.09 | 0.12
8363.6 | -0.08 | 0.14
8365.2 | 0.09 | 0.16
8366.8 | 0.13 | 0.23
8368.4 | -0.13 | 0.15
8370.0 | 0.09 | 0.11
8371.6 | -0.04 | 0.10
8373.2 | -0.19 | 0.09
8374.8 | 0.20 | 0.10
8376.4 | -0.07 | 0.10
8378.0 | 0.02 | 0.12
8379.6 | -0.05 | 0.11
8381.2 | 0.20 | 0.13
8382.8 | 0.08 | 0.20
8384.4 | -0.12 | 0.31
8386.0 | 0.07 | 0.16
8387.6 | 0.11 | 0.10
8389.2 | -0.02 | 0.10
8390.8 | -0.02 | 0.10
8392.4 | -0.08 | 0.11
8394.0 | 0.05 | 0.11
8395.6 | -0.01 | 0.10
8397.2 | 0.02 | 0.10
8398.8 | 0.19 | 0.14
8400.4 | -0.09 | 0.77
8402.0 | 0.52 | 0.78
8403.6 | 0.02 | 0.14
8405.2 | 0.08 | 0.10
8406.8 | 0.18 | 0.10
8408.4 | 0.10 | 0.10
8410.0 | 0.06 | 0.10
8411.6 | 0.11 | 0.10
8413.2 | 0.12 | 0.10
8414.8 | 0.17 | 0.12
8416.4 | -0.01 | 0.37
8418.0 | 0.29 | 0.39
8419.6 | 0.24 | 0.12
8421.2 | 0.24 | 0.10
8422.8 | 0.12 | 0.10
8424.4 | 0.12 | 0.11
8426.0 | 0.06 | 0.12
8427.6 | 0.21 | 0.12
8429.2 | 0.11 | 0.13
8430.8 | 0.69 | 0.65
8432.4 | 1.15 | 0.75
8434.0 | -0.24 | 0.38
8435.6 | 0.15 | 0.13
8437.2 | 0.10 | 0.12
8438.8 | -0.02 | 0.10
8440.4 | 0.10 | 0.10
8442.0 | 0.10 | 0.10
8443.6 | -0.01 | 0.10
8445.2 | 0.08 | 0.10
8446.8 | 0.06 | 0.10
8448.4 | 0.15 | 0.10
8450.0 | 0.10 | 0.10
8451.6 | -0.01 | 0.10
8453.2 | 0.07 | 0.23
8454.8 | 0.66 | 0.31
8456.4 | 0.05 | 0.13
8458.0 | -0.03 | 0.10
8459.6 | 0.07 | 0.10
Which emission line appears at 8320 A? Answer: Hgamma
